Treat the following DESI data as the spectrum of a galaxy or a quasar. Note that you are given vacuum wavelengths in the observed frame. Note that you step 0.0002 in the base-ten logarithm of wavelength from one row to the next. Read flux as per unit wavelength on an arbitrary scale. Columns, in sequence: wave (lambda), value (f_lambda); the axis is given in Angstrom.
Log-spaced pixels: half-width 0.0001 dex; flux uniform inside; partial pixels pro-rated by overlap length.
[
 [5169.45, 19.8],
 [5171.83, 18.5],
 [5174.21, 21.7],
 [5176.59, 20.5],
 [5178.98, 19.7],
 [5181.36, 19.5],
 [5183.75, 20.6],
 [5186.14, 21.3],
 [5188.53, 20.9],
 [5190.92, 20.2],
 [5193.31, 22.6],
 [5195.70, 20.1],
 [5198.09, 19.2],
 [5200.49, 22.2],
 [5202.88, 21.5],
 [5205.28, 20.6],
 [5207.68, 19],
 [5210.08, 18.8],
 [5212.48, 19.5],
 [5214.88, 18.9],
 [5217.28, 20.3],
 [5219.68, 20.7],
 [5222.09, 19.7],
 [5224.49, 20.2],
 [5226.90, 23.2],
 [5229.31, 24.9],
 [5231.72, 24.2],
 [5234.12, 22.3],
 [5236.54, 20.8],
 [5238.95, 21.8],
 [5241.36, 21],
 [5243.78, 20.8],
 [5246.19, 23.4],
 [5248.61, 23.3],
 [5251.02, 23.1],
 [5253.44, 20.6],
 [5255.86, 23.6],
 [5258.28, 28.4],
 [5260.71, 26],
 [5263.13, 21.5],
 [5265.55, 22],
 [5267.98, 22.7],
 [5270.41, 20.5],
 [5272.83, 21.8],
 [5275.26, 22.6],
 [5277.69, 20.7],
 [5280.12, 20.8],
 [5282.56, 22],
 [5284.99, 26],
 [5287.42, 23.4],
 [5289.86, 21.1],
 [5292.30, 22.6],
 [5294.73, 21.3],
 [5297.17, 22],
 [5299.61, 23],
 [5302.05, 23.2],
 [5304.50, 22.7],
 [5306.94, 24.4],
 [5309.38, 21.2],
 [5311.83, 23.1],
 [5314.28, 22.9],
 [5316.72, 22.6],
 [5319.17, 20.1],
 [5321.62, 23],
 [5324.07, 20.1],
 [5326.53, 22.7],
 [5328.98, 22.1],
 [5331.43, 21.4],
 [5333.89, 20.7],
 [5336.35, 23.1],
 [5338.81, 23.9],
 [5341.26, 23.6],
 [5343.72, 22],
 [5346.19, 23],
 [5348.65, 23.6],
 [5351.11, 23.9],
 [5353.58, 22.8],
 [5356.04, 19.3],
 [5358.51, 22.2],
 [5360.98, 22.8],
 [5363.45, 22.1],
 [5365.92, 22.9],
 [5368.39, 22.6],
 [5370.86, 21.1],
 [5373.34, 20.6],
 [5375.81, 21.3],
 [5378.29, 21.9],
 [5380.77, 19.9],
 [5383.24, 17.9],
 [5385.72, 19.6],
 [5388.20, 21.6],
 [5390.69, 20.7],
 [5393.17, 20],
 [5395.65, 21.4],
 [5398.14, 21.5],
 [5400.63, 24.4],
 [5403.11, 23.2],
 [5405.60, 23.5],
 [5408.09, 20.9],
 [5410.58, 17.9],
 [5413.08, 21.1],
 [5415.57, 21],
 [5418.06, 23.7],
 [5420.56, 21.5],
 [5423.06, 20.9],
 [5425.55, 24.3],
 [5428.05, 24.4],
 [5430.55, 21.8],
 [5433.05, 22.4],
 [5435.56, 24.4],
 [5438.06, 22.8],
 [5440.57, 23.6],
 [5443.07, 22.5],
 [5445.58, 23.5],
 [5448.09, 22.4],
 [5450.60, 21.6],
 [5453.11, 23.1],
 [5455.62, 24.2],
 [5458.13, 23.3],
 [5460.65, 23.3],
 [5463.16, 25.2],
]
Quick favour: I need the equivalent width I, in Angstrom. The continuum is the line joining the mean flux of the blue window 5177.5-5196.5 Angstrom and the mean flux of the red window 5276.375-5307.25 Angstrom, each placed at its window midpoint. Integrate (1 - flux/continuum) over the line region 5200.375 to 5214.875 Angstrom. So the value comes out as 0.7 Angstrom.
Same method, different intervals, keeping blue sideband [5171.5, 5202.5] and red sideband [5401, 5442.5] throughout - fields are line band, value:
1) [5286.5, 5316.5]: -1.5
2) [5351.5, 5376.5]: 0.1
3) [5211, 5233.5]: -0.4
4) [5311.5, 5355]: -1.5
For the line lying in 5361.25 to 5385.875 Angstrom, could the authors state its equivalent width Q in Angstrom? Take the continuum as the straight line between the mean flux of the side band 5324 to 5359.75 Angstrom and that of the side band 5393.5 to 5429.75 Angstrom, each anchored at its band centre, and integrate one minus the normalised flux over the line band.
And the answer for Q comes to 1.23 Angstrom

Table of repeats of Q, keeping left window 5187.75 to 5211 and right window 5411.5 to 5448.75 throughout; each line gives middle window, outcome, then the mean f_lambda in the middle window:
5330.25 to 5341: -0.3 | 22.4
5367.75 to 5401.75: 1.9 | 21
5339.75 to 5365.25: -0.7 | 22.6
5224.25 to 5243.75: -1.4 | 22.3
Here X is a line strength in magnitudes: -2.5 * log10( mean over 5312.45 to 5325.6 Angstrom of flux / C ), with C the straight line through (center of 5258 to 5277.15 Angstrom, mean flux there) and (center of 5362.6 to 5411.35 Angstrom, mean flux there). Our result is 0.02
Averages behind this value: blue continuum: 22.8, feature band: 21.8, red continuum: 21.3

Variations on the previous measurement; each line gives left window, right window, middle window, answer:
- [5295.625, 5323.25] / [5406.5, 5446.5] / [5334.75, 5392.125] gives 0.03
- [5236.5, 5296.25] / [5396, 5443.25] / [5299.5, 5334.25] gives 0.01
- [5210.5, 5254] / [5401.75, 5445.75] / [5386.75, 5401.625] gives 0.04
